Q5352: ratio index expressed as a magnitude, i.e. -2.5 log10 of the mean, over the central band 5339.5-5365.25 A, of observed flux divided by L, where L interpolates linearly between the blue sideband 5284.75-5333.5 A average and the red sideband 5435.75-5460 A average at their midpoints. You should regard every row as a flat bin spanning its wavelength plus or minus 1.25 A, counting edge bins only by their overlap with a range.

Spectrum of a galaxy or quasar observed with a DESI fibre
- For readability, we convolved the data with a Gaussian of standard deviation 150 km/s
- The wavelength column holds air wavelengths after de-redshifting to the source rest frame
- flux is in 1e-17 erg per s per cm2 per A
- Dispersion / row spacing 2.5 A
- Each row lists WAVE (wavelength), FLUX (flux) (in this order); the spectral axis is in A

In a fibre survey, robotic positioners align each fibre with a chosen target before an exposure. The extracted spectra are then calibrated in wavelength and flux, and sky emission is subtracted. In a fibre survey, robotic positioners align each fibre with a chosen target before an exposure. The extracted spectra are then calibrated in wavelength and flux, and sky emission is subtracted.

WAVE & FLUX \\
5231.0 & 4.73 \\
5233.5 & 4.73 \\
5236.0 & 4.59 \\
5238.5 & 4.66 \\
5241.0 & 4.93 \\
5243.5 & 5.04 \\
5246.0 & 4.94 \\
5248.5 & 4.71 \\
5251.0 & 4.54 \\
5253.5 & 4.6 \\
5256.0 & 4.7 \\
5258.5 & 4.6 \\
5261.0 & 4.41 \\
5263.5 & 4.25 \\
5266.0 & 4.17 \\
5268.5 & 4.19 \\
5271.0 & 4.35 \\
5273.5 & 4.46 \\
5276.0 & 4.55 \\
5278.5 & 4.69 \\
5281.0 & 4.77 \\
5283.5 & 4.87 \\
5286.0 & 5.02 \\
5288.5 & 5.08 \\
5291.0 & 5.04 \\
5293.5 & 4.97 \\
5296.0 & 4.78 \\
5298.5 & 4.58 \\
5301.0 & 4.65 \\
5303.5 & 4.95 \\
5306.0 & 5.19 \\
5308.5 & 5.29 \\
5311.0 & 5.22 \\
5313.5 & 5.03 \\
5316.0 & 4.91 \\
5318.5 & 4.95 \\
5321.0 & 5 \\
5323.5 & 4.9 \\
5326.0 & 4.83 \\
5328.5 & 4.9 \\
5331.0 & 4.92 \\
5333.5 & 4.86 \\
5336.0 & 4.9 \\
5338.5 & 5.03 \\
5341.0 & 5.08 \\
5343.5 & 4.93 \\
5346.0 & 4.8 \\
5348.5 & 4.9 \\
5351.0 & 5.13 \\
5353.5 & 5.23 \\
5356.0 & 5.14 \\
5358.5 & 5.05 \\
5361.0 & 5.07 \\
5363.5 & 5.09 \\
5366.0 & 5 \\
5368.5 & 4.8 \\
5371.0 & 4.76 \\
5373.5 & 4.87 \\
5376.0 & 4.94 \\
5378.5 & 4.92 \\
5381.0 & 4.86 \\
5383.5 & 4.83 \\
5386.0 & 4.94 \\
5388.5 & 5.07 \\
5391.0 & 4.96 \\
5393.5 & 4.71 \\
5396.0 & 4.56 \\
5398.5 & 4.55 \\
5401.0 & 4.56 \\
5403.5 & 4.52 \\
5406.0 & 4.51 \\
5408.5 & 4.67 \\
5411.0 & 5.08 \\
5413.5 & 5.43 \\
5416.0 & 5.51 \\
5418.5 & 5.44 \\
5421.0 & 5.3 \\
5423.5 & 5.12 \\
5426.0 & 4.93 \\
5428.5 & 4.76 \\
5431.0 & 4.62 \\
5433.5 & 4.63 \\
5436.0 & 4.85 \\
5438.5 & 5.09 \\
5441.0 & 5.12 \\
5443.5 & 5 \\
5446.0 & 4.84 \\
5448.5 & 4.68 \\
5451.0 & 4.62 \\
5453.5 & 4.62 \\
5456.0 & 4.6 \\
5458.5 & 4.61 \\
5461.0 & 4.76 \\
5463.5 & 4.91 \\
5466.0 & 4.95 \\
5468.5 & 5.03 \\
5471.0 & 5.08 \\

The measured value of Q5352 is -0.03 mag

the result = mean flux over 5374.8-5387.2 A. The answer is 4.9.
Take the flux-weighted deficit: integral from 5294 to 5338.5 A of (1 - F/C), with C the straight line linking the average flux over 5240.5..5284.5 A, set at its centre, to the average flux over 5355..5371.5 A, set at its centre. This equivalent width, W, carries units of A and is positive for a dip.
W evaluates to -1.2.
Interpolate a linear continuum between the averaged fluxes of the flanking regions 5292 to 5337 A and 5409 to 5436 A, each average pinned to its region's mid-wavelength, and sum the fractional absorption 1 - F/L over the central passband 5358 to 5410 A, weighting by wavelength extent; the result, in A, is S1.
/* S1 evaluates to 2.0 A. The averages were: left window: 4.94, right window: 5.06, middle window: 4.82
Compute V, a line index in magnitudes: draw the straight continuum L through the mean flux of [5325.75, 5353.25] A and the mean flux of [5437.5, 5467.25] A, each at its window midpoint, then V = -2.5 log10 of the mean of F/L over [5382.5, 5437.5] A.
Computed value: -0.01 mag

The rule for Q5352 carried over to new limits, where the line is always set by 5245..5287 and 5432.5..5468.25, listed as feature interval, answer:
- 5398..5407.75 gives 0.05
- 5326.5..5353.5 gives -0.06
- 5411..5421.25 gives -0.13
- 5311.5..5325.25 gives -0.07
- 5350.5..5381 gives -0.06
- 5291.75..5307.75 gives -0.06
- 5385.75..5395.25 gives -0.04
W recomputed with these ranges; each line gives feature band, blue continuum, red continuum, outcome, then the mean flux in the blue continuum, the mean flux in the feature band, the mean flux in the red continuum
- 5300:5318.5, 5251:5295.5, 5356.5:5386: -1.1 A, 4.63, 5.03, 4.93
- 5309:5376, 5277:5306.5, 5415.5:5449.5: -0.9 A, 4.87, 4.98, 4.98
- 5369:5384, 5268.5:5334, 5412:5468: 0.1 A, 4.86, 4.86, 4.93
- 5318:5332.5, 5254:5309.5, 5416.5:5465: -0.5 A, 4.7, 4.91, 4.88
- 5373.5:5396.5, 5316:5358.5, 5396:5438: 0.2 A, 4.97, 4.88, 4.9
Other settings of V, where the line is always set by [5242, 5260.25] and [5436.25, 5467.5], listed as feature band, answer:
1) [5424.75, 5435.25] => 0.02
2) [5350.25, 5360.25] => -0.08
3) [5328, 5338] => -0.03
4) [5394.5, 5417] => 0.00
